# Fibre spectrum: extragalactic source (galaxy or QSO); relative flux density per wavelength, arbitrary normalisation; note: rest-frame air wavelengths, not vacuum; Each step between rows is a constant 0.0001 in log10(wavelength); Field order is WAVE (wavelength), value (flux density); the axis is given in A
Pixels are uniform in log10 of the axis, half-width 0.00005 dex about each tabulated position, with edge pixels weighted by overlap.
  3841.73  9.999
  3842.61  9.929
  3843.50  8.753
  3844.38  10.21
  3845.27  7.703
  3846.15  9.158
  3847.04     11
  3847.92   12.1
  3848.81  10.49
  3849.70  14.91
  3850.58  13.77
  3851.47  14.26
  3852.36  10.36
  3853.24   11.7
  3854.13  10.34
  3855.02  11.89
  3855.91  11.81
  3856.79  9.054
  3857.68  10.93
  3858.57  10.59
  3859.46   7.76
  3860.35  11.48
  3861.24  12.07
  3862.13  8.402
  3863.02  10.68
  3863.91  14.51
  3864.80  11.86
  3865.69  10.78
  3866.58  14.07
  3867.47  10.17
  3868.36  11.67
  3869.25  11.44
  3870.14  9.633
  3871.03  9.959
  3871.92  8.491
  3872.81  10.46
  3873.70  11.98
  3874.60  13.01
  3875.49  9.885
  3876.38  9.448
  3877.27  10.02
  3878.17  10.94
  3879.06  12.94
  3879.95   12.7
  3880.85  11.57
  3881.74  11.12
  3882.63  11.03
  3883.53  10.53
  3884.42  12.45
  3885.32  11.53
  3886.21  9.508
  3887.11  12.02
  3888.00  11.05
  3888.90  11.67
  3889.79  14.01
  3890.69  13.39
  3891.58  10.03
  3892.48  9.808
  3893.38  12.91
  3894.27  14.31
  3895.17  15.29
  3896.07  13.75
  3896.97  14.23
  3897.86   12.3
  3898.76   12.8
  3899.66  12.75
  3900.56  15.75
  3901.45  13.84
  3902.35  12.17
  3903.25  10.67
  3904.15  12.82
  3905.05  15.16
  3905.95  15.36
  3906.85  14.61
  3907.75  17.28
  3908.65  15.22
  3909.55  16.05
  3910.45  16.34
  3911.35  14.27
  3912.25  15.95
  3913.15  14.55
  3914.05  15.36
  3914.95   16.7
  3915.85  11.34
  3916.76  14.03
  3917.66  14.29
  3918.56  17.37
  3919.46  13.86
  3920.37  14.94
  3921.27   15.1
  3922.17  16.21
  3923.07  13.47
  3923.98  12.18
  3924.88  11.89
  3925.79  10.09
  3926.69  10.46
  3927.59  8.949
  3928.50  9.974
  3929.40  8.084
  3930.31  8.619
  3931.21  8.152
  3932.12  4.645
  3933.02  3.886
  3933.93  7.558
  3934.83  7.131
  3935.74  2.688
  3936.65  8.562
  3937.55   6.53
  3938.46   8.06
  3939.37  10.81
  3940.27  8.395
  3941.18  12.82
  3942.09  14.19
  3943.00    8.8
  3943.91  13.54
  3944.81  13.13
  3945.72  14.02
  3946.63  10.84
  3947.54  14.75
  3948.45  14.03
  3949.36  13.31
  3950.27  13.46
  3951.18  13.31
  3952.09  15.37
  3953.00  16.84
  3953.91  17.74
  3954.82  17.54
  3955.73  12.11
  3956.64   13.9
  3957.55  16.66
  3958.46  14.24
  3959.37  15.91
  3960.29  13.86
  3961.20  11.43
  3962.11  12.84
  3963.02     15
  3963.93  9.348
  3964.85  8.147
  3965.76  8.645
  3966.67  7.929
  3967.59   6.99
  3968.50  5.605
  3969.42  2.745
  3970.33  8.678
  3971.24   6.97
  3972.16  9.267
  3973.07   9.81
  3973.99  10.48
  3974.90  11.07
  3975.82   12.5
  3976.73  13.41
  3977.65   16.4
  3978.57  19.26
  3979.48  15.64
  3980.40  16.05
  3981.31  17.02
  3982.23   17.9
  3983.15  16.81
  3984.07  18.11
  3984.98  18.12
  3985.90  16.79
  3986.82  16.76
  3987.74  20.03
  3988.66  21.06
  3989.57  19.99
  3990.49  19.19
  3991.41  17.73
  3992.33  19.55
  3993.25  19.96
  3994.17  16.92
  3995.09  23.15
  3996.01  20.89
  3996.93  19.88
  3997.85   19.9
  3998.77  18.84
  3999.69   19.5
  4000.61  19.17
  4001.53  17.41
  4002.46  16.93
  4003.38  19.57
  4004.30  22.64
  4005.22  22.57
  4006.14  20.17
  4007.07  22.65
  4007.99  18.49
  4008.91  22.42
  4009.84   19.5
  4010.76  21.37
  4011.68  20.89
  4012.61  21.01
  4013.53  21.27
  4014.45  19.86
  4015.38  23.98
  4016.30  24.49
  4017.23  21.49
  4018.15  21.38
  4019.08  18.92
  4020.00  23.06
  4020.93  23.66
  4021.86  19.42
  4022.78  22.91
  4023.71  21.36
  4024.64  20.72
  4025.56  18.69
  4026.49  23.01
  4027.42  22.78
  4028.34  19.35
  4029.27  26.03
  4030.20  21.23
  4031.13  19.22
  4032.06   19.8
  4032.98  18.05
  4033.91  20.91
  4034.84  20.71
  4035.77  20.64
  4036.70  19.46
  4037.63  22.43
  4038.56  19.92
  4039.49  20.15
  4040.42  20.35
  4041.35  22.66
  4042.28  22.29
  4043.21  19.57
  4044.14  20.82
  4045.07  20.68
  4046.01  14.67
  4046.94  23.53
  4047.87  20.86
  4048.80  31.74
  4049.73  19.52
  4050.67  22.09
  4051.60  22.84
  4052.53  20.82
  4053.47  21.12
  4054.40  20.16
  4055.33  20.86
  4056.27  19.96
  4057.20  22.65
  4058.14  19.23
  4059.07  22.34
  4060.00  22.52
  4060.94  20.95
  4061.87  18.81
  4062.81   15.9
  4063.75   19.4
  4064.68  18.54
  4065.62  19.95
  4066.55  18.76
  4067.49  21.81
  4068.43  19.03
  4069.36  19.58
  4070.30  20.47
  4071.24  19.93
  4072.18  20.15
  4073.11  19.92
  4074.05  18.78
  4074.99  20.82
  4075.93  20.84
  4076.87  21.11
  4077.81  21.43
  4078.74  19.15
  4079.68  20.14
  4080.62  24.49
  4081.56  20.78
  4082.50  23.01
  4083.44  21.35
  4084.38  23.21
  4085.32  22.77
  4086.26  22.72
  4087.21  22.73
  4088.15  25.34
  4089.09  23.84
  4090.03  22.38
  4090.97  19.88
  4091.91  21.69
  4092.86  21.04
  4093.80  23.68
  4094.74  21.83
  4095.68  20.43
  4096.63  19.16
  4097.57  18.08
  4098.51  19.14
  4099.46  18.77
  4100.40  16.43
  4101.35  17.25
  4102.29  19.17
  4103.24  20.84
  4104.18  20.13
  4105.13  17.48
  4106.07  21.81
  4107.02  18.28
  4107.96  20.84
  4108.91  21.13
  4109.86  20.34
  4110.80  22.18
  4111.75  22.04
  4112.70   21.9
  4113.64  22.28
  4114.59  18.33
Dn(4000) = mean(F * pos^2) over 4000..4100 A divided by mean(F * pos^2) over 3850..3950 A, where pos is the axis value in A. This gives 1.9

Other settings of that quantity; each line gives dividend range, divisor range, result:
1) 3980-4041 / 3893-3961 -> 1.65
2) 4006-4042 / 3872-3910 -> 1.80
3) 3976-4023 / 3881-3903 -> 1.67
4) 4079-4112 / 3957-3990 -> 1.66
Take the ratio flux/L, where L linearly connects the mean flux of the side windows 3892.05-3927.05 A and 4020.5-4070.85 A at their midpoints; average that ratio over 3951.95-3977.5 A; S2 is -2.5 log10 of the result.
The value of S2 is 0.39 mag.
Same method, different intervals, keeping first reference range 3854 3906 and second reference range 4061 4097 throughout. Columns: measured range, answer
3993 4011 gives -0.158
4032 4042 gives -0.085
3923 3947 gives 0.446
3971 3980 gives 0.268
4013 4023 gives -0.204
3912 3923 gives -0.111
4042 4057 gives -0.095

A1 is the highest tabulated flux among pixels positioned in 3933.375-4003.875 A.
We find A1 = 23.15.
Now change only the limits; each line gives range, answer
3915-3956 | 17.74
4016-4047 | 26.03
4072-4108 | 25.34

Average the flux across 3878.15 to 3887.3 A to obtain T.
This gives 11.5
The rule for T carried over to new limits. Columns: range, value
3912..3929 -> 13.5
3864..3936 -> 12.1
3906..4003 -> 13.6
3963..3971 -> 7.71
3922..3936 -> 8.94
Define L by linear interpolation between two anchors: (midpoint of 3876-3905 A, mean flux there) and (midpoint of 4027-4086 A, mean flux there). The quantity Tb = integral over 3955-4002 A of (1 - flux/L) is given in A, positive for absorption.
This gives 5.5 A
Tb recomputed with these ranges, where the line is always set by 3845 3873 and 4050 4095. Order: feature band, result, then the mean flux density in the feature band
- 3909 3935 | 3.3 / 12.2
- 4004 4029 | -4.1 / 21.4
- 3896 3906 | -0.3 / 13.4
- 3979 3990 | -0.6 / 17.9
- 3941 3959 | 1.5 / 14.1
